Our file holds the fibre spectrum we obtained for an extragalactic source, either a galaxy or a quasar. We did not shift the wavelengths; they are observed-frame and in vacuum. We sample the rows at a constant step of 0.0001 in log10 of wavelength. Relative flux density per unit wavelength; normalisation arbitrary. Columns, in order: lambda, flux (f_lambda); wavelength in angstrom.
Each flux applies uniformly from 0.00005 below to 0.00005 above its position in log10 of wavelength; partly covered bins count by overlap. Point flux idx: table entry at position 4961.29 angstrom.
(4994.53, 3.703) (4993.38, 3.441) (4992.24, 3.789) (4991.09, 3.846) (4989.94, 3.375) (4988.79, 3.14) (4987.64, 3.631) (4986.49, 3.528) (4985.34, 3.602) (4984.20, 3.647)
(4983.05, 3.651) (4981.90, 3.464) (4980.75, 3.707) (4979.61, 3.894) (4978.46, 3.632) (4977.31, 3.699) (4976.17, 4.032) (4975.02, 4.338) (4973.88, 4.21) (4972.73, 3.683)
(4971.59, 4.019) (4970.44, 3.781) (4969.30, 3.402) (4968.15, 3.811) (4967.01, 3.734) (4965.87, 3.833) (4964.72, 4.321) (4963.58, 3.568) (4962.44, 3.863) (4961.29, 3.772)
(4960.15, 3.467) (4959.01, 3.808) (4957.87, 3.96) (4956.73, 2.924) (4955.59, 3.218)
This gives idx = 3.772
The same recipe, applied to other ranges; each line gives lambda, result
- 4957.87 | 3.96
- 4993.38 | 3.441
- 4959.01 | 3.808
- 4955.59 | 3.218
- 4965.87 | 3.833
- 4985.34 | 3.602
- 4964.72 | 4.321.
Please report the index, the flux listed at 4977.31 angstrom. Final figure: 3.699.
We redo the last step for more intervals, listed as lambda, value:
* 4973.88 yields 4.21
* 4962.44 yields 3.863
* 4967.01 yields 3.734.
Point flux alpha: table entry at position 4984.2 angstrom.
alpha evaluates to 3.647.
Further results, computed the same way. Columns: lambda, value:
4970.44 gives 3.781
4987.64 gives 3.631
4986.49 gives 3.528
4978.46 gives 3.632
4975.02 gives 4.338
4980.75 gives 3.707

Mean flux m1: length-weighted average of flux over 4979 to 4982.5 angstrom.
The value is 3.68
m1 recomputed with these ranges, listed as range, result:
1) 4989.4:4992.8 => 3.67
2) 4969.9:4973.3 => 3.83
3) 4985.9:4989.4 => 3.43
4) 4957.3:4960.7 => 3.75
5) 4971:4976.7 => 4.05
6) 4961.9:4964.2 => 3.74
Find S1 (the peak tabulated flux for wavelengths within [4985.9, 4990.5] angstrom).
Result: 3.631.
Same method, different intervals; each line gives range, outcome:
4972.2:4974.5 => 4.21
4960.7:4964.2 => 3.863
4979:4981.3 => 3.894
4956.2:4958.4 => 3.96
